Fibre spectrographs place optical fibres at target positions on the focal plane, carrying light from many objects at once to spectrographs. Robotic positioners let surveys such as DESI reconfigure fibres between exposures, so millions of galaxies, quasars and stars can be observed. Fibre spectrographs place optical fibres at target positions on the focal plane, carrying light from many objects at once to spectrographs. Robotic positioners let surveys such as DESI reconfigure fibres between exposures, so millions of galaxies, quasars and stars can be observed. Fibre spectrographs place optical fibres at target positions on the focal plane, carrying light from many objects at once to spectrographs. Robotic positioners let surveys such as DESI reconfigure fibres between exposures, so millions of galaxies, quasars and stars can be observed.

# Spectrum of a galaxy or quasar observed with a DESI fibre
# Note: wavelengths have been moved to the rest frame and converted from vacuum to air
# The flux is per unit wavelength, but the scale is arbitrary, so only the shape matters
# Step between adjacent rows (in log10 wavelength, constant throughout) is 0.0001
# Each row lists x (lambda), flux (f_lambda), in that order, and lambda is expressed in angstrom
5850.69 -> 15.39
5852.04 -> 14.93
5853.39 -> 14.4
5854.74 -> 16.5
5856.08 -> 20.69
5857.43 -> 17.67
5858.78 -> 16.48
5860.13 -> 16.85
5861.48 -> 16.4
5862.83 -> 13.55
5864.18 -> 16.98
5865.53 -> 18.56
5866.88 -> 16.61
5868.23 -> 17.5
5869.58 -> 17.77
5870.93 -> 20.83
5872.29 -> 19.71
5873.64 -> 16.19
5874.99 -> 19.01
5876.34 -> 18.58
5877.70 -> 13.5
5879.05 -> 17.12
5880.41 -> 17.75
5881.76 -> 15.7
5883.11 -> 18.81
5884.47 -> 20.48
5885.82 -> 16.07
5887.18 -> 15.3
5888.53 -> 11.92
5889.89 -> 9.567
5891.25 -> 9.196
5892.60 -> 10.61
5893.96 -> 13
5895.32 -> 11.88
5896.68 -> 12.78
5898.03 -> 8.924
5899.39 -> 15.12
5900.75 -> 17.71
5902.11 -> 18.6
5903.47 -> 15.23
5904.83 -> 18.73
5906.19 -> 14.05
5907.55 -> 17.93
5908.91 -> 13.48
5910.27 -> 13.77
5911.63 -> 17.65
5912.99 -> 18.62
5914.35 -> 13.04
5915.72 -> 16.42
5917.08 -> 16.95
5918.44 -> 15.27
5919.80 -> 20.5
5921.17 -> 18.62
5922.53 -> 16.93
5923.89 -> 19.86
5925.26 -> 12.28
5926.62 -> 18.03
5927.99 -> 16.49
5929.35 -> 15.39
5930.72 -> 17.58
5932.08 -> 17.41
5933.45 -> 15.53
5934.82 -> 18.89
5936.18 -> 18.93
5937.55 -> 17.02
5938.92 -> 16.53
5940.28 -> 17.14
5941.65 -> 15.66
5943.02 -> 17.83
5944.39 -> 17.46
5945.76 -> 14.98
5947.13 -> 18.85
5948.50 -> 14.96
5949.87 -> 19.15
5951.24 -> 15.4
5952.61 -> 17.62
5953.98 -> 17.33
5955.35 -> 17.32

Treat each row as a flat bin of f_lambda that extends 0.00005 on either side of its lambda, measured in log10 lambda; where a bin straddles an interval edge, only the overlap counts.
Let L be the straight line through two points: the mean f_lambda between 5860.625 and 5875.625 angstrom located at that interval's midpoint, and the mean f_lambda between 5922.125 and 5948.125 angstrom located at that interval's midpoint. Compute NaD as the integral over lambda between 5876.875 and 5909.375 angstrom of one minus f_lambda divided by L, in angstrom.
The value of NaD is 4.8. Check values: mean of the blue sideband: 17.5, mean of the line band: 14.7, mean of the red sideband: 17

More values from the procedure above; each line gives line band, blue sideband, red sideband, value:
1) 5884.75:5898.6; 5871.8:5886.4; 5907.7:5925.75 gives 4.0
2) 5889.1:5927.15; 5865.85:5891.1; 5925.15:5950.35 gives 3.7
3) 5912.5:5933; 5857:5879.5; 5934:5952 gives 0.4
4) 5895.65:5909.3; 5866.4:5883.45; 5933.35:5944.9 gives 1.8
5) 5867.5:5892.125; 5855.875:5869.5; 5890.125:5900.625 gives -3.3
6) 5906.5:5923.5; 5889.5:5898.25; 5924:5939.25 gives -2.8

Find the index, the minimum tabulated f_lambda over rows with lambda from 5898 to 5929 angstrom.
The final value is 8.924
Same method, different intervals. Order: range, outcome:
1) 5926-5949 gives 14.96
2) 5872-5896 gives 9.196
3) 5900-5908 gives 14.05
